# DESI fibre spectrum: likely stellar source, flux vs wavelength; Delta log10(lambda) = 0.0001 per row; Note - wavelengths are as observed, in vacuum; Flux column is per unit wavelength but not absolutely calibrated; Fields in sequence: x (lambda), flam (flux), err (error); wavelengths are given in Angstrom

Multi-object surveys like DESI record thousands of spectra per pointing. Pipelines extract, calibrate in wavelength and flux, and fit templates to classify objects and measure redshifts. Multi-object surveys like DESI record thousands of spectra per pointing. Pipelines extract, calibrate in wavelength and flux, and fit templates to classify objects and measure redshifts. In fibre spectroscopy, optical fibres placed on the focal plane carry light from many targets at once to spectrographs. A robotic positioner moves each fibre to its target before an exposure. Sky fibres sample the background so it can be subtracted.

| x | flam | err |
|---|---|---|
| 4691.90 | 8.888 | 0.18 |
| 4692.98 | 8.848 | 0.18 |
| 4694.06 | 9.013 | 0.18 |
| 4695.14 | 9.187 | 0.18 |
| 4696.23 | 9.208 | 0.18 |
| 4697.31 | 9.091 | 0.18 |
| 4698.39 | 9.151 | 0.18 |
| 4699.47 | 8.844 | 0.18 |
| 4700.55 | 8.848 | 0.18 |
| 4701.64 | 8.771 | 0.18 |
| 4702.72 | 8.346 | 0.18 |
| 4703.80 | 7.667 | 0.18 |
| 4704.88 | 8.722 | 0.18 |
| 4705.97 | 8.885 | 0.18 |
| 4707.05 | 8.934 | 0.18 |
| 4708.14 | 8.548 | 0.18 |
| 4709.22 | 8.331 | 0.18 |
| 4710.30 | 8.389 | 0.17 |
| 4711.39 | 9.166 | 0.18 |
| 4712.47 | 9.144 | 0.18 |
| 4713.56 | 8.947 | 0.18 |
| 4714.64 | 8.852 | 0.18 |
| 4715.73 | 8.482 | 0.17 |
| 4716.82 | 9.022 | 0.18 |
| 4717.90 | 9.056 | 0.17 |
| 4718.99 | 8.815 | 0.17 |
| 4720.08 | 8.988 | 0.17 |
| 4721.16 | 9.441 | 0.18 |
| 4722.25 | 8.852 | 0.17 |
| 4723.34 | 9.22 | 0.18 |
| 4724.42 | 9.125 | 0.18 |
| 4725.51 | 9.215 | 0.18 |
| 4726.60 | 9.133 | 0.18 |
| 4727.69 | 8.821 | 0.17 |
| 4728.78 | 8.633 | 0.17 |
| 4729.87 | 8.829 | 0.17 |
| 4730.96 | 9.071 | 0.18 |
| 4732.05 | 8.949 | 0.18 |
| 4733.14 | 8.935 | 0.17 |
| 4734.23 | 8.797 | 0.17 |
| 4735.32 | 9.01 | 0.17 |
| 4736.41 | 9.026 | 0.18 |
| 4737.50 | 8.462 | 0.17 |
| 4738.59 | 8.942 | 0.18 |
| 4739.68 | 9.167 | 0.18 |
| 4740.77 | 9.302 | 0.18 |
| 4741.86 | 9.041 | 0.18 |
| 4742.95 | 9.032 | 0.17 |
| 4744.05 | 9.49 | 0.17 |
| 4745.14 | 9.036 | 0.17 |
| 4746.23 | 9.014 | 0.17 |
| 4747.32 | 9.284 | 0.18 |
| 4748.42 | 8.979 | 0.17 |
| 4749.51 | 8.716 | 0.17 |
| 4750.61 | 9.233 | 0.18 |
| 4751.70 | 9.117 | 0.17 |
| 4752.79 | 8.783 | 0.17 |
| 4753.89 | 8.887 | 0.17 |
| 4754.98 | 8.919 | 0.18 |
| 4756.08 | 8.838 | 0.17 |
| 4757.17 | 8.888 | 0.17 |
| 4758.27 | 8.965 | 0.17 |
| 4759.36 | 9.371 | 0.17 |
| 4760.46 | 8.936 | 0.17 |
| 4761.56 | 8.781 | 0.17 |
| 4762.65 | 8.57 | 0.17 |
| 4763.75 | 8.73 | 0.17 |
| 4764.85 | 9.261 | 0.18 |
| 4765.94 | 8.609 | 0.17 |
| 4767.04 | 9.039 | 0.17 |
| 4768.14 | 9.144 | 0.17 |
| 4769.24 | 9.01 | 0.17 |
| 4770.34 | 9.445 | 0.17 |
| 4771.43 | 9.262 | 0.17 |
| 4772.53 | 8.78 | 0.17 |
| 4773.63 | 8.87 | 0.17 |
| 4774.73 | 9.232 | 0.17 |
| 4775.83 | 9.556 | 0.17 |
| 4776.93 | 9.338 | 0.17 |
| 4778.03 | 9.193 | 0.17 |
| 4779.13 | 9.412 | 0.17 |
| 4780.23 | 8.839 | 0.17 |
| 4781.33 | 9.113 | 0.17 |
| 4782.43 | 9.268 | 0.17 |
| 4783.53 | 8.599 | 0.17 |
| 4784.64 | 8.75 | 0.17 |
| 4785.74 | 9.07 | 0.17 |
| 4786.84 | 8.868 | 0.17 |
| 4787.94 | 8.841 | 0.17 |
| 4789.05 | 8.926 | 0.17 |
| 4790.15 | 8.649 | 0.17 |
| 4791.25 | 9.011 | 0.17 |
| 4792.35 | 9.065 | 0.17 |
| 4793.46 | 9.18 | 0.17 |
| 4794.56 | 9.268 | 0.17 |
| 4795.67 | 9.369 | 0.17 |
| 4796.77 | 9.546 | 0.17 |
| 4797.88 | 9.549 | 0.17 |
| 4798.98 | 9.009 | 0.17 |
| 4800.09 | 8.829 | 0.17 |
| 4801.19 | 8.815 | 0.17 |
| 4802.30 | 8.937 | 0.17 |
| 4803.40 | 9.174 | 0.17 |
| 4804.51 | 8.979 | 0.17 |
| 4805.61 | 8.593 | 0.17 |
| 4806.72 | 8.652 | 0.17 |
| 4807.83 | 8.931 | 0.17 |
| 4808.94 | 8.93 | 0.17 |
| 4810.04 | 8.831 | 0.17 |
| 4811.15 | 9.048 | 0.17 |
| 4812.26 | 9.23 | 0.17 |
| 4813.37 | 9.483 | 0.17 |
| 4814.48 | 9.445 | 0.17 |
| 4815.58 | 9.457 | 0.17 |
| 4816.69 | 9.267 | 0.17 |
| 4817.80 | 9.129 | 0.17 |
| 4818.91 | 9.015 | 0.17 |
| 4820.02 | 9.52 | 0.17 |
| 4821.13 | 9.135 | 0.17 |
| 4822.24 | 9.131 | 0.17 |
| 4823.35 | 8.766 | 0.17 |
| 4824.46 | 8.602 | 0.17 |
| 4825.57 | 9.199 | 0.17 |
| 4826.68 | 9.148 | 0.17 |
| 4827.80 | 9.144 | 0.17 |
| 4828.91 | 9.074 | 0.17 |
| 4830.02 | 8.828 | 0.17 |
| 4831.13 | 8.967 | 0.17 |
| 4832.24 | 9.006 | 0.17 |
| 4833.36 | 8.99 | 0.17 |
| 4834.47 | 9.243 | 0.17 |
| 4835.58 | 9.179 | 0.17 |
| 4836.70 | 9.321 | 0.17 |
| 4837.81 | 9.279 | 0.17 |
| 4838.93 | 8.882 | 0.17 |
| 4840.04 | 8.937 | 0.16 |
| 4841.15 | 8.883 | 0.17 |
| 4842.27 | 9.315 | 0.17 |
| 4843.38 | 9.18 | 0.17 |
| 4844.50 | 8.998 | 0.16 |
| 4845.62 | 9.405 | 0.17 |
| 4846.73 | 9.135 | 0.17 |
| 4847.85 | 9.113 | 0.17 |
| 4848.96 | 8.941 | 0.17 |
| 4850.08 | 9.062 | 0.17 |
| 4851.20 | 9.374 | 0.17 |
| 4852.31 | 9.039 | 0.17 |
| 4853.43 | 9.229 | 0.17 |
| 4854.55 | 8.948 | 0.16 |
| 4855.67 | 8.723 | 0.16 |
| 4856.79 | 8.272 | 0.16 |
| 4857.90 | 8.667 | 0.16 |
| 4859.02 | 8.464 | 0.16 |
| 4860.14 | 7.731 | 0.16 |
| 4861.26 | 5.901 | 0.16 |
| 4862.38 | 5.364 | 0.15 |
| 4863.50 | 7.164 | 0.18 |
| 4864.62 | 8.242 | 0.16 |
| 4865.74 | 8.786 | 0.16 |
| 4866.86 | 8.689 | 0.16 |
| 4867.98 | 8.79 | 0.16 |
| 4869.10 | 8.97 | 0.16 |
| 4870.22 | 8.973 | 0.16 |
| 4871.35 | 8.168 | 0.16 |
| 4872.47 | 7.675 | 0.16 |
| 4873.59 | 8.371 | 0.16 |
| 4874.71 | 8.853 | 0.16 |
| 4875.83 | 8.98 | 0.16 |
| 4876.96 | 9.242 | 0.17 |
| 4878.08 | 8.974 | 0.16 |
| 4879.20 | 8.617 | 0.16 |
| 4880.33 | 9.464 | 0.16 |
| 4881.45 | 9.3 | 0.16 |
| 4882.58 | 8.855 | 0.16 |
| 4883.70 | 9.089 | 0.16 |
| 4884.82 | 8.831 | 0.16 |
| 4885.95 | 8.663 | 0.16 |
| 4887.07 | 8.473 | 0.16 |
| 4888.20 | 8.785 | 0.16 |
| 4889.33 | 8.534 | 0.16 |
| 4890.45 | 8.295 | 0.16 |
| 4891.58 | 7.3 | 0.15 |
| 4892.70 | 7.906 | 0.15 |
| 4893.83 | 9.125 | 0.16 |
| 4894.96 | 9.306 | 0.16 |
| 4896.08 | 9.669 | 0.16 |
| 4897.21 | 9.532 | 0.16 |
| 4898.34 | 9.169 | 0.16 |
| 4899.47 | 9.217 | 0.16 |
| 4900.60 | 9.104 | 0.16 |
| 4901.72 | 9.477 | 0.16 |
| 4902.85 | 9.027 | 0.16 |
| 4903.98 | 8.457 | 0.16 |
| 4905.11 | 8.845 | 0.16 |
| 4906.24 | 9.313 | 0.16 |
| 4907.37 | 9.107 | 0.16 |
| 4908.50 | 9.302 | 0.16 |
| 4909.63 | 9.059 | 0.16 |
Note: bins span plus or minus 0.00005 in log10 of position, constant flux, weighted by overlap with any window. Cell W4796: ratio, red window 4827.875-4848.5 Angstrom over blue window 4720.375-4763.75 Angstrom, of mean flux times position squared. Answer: 1.1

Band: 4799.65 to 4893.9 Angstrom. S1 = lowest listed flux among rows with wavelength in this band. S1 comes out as 5.364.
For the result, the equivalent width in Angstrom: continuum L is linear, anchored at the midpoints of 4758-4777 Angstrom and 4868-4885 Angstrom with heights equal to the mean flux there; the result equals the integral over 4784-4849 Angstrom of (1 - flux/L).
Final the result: -0.9 Angstrom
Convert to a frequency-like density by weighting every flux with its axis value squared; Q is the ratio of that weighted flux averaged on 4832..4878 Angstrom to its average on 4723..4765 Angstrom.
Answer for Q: 1.01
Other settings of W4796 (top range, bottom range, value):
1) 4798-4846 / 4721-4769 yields 1.04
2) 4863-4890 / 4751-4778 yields 1.01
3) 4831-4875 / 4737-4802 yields 0.99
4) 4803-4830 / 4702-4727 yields 1.07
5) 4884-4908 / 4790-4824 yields 1.01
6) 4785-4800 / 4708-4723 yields 1.06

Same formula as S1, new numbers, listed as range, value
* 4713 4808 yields 8.462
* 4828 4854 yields 8.828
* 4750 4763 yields 8.57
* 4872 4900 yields 7.3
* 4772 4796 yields 8.599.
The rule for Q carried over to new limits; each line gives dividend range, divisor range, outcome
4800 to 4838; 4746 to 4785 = 1.03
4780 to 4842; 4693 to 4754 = 1.05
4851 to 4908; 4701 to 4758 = 1.03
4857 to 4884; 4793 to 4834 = 0.94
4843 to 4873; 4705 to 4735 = 1.01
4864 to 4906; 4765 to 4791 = 1.02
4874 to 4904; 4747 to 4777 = 1.04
